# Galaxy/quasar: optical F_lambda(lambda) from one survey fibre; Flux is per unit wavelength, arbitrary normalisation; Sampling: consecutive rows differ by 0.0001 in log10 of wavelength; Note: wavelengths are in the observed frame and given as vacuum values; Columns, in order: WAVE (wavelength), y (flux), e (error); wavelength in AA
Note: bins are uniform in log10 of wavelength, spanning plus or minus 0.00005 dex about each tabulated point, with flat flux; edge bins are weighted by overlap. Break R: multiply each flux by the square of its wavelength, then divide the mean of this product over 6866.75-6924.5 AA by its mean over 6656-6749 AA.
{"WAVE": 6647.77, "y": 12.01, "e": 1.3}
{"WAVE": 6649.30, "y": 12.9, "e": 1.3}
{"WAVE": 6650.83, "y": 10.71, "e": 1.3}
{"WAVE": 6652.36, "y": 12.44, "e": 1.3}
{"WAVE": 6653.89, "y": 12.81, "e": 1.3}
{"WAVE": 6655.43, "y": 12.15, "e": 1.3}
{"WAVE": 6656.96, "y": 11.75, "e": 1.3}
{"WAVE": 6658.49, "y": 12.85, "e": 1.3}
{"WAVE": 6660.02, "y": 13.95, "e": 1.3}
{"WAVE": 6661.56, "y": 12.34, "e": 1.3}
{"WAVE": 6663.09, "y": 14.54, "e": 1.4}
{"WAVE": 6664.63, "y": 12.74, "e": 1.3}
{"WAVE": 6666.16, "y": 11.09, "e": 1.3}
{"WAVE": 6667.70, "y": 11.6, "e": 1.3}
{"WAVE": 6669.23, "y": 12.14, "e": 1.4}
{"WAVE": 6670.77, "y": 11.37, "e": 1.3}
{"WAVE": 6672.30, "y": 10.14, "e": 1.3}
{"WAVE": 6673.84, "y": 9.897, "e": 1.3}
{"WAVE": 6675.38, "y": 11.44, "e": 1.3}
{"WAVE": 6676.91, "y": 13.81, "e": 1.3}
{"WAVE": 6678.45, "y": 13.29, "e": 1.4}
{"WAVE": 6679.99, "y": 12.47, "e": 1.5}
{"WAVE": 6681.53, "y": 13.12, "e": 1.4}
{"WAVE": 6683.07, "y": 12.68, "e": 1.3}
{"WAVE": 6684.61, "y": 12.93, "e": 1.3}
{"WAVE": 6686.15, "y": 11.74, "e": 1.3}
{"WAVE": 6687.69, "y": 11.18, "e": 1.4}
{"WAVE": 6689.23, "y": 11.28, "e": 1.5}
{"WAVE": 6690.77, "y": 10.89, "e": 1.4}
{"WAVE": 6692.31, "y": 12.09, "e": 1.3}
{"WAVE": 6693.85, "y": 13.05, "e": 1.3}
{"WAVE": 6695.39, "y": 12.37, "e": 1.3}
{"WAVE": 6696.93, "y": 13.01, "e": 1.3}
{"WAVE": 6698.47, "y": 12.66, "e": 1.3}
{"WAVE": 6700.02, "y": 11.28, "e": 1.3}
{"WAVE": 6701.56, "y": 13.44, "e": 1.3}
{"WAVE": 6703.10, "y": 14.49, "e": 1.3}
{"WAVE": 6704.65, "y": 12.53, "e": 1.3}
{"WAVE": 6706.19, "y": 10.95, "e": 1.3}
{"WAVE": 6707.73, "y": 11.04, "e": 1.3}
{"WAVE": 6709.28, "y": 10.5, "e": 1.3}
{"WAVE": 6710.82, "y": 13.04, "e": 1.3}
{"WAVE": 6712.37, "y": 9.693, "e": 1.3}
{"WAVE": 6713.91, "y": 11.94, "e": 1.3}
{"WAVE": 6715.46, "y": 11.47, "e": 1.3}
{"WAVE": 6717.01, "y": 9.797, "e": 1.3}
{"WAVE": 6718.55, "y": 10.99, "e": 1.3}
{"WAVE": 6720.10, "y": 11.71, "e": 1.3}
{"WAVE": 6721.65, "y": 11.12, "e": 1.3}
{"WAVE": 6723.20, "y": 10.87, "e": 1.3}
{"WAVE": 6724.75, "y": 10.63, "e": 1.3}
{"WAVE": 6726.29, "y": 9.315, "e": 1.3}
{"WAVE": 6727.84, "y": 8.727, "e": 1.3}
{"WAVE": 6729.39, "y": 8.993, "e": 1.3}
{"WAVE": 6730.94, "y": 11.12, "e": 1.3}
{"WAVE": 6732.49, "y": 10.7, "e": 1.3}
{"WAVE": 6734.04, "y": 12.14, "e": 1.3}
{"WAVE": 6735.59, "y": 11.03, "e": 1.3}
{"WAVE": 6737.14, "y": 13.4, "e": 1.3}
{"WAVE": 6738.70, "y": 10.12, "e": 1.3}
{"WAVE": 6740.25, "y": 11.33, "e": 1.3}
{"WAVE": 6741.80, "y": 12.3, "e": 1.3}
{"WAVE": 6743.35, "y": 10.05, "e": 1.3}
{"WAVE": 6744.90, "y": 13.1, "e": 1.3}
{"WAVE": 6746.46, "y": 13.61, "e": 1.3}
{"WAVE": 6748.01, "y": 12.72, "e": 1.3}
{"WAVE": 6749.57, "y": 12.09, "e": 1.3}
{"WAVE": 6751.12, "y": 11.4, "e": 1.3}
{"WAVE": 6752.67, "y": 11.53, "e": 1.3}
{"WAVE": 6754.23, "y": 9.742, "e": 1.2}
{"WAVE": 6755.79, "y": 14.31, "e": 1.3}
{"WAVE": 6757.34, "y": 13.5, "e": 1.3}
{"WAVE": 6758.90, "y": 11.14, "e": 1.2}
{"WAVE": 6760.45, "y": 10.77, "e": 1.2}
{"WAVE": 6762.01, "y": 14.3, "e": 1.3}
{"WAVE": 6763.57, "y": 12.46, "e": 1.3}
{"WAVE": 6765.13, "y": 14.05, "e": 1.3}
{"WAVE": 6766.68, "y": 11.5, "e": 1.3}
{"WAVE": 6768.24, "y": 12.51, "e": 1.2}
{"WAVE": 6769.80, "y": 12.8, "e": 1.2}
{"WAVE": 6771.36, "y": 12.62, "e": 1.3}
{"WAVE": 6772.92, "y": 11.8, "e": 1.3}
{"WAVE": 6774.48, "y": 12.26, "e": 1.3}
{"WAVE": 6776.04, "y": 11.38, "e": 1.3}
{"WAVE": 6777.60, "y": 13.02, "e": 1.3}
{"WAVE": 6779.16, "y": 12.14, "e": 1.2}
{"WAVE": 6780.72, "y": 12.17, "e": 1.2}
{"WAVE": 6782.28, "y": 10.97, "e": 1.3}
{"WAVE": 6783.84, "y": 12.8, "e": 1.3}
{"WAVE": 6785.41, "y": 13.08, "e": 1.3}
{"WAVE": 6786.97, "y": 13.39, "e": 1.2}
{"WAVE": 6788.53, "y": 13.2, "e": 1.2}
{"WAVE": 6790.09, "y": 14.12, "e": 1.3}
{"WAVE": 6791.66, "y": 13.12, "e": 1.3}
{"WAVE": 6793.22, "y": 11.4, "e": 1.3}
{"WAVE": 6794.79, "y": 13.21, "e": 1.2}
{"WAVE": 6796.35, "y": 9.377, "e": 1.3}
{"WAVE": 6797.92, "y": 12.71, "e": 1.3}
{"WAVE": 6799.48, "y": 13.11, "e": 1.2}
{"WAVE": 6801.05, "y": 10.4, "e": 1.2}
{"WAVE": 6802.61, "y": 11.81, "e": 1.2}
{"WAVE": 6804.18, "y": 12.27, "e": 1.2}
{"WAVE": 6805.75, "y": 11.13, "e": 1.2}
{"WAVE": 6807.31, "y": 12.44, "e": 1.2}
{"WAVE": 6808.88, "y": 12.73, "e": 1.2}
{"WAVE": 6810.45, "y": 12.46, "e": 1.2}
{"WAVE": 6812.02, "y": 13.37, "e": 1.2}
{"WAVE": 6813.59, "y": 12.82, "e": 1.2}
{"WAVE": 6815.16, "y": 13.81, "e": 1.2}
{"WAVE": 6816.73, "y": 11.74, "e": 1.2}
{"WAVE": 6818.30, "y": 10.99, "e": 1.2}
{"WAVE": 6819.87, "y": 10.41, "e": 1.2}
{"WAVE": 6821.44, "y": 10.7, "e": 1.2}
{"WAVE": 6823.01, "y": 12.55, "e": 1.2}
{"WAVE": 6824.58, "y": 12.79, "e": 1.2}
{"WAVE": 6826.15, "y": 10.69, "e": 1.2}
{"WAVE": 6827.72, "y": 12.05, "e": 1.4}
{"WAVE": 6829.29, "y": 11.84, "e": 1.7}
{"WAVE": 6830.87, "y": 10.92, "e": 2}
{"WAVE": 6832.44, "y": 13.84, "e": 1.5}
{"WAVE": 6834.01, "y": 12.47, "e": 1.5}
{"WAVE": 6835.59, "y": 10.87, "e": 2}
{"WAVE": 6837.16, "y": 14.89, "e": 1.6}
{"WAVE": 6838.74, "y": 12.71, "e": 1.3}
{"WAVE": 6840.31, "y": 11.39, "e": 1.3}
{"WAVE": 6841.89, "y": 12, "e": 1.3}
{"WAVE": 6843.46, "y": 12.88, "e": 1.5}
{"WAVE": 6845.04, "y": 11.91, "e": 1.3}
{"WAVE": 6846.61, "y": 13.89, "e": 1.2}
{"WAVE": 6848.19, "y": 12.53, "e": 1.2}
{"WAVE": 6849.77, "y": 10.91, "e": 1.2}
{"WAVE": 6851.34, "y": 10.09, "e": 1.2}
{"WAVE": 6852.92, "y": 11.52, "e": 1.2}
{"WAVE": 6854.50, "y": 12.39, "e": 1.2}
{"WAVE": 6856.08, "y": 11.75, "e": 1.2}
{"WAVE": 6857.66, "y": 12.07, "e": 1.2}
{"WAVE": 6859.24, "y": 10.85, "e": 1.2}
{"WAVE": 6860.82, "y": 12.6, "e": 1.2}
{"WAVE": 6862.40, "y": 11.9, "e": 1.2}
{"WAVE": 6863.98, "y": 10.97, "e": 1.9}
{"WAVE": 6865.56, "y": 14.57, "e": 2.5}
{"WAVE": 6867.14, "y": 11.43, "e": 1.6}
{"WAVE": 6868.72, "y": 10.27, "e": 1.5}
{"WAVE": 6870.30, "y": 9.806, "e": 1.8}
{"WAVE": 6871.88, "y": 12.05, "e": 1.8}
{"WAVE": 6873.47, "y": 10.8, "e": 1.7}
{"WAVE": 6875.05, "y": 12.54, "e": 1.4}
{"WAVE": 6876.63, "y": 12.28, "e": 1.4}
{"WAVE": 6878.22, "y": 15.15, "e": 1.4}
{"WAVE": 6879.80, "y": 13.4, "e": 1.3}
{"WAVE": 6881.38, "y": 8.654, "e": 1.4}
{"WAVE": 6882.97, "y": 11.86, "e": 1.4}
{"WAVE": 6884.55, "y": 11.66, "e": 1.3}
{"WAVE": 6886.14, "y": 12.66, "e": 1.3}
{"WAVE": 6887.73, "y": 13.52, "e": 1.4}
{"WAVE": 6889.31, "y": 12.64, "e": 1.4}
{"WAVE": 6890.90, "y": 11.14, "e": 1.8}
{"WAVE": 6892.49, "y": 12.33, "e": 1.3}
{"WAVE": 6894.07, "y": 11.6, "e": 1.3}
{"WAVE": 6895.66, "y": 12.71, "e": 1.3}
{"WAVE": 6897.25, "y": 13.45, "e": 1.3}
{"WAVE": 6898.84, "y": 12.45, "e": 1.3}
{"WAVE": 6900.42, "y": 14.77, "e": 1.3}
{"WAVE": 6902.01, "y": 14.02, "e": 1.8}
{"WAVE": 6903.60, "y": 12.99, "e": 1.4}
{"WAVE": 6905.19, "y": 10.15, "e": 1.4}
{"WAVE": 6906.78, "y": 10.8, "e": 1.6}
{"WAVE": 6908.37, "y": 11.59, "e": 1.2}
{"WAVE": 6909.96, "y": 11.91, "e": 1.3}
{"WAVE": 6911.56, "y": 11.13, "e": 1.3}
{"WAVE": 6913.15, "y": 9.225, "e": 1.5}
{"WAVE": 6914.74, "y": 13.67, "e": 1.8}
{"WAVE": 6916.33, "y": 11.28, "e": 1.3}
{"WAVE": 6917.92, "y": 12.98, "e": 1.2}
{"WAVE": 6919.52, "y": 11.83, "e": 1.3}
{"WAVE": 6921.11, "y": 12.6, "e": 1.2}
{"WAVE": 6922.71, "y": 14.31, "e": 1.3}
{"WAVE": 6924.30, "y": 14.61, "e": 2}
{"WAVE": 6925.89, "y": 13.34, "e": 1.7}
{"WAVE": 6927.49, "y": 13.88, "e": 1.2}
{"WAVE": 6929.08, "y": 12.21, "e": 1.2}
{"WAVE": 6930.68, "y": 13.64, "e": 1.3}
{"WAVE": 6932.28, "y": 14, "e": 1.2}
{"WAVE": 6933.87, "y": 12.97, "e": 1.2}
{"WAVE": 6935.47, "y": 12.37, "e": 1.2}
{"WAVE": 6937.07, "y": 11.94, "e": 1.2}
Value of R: 1.1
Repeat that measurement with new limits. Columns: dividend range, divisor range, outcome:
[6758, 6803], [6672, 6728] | 1.08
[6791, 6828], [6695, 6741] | 1.09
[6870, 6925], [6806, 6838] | 1.03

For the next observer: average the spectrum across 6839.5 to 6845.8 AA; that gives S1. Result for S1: 12.1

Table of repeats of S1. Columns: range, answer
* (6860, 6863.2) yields 12.2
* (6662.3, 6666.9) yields 12.8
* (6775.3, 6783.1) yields 12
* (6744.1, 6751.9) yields 12.6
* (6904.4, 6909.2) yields 10.9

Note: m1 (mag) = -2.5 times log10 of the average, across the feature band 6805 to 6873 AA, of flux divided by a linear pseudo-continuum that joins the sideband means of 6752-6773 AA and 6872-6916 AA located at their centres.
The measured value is 0.02 mag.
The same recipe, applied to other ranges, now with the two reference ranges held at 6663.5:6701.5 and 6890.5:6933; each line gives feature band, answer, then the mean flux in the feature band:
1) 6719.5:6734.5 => 0.16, 10.5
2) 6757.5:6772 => -0.02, 12.5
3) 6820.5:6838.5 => 0.02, 12.1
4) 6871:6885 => 0.04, 12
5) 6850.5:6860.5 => 0.08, 11.5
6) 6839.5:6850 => 0.01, 12.3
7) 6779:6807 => 0.00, 12.3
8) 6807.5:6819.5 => -0.01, 12.5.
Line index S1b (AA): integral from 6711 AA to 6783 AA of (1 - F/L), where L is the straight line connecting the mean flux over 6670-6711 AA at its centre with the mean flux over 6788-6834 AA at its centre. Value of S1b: 2.7 AA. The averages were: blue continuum 12.1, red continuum 12.1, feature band 11.7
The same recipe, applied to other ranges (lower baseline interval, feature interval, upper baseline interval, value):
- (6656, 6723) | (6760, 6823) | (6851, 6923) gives -1.4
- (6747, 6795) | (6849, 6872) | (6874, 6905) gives 1.8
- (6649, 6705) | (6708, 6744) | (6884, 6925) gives 4.1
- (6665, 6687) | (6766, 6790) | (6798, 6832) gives -0.9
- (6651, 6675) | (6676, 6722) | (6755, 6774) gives 0.9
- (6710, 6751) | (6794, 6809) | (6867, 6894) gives -0.4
